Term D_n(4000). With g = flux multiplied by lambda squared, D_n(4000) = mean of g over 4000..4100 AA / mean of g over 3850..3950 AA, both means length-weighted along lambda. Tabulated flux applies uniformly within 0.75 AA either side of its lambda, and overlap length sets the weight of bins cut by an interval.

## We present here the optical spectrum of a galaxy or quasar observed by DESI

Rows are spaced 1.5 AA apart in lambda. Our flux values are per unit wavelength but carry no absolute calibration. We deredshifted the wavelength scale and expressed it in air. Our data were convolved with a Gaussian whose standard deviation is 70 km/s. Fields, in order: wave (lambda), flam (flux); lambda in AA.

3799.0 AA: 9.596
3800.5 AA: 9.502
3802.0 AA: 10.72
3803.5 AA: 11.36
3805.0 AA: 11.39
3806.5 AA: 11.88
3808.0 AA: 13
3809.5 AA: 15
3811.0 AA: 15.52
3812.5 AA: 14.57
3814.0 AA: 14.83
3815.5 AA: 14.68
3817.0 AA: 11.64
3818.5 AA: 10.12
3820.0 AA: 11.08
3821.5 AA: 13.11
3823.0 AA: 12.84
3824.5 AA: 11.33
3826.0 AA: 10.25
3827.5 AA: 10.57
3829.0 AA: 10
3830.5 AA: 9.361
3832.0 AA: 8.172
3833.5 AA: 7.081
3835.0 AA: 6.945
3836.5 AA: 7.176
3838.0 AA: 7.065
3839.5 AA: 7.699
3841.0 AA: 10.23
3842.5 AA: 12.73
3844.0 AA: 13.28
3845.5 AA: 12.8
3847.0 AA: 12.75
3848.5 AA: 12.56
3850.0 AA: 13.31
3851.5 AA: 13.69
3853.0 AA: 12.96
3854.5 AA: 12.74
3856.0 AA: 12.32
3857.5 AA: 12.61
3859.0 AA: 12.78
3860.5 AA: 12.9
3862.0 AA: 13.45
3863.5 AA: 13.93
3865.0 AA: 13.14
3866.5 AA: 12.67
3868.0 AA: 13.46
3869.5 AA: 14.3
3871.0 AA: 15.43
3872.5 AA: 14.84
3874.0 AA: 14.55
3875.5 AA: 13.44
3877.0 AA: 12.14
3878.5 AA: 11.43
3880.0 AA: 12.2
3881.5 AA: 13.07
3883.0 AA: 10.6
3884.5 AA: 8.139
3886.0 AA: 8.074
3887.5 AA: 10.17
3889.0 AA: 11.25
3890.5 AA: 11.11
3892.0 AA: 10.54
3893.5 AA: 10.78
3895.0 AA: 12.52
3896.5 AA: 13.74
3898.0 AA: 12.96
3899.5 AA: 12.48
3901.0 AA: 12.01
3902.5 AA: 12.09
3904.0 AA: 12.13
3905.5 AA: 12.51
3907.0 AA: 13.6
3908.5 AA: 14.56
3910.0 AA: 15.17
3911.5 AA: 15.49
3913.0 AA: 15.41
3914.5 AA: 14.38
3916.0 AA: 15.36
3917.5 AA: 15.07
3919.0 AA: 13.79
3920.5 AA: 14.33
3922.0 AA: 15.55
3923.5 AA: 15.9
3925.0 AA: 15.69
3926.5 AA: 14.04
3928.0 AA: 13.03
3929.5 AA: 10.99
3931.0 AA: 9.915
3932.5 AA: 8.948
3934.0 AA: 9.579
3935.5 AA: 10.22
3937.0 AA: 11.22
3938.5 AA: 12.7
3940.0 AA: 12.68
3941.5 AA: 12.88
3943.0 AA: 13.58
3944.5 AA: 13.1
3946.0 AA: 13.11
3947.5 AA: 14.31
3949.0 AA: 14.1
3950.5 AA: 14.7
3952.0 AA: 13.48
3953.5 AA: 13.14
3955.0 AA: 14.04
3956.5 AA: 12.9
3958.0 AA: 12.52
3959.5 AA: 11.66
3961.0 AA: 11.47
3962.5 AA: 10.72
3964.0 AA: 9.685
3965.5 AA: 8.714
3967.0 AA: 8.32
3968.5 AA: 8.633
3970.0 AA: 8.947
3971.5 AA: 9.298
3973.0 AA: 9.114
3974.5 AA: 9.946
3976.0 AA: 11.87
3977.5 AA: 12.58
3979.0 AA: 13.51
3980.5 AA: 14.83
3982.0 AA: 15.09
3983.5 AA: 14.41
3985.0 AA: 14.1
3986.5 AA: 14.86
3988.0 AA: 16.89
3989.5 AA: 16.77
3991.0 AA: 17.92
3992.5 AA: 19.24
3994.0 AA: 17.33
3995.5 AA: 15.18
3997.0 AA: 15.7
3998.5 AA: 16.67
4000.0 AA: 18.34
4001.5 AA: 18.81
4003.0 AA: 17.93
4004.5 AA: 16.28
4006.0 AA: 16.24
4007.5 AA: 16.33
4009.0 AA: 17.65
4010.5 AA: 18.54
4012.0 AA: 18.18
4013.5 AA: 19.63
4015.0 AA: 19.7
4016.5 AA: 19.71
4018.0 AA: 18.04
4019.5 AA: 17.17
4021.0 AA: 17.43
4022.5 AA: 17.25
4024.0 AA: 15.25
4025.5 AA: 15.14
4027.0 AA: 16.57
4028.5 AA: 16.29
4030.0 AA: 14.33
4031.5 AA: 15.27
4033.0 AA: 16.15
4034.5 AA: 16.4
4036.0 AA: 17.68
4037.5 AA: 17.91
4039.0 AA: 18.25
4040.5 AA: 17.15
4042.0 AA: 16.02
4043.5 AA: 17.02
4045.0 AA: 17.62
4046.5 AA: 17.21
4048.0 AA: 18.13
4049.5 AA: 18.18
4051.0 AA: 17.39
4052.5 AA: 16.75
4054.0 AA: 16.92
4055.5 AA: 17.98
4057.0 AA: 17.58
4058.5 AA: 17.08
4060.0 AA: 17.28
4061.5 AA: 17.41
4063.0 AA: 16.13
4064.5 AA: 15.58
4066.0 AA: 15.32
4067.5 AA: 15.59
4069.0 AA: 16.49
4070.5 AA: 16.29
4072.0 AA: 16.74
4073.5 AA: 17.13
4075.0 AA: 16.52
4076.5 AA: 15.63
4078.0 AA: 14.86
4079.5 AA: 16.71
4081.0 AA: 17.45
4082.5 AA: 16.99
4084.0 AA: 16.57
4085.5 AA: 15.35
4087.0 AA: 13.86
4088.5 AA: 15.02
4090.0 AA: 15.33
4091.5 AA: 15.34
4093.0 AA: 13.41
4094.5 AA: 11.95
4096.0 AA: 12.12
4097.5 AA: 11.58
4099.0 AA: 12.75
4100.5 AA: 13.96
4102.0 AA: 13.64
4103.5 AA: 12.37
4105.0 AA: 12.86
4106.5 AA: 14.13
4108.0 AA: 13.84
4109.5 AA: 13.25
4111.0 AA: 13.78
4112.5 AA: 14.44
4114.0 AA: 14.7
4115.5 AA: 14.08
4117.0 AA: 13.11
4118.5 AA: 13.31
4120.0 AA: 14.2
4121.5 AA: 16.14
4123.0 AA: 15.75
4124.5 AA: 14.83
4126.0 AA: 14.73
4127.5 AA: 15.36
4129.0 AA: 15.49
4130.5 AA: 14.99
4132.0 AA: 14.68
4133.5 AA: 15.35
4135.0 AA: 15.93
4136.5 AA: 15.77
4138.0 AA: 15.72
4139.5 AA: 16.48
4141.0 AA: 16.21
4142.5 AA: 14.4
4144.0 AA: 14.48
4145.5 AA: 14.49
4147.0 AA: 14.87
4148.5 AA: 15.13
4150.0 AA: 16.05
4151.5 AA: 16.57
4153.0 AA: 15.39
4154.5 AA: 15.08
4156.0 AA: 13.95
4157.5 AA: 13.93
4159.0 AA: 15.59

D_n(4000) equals 1.38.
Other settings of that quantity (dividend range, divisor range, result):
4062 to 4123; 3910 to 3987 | 1.25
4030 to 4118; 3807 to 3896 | 1.47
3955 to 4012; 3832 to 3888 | 1.27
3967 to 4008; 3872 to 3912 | 1.25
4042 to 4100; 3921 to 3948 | 1.35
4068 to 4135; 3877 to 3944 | 1.29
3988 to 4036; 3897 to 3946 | 1.36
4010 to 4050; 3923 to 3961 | 1.42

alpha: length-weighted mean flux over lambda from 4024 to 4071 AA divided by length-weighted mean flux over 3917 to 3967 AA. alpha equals 1.3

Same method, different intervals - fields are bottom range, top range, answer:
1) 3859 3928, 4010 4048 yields 1.31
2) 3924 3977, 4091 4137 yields 1.20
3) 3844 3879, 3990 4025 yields 1.33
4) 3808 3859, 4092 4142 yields 1.23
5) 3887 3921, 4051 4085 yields 1.27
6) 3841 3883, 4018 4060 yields 1.29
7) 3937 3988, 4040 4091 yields 1.34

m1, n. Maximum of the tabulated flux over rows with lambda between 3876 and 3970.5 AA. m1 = 15.9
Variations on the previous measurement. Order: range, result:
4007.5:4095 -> 19.71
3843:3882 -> 15.43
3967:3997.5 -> 19.24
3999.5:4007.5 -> 18.81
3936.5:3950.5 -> 14.7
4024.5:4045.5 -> 18.25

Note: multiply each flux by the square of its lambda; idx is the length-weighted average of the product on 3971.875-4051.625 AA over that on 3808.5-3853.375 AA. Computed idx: 1.57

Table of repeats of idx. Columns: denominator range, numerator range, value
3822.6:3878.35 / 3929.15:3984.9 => 1.06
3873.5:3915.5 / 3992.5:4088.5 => 1.47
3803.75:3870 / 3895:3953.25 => 1.17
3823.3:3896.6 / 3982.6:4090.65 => 1.58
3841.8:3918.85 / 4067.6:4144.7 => 1.29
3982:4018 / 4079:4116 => 0.87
